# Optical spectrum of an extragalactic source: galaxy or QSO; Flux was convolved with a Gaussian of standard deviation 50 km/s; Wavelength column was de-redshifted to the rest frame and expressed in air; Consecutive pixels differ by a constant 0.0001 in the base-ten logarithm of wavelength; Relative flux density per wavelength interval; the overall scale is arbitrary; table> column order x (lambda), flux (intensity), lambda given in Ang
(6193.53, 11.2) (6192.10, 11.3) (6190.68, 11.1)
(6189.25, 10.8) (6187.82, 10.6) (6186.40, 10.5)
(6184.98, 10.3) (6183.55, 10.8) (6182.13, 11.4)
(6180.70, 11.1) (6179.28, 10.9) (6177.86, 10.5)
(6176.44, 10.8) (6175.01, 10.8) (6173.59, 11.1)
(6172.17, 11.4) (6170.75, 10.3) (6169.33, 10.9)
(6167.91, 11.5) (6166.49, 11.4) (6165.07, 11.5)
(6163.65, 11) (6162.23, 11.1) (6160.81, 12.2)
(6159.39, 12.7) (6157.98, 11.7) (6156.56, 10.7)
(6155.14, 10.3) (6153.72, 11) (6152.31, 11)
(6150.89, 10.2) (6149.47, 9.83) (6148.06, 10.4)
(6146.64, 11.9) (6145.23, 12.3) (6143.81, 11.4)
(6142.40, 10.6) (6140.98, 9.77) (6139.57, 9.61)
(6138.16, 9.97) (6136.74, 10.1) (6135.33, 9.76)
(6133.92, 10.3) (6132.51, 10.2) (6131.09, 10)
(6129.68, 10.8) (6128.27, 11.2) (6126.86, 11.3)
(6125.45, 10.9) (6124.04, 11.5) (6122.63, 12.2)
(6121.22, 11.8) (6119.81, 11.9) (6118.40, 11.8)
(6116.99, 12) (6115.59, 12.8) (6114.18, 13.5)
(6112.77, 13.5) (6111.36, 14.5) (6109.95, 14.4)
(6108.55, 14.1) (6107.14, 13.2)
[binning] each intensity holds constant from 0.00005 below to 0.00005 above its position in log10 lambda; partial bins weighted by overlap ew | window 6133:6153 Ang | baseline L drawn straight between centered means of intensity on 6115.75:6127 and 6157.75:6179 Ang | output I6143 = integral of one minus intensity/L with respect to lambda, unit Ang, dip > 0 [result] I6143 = 1.8 Ang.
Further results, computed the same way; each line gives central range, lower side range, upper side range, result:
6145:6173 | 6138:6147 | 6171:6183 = -0.7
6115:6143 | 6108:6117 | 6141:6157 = 3.3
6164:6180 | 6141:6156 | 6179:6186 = -0.2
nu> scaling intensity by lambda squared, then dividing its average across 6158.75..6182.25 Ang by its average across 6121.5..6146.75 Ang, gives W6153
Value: 1.05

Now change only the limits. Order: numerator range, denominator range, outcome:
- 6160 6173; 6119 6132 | 1.01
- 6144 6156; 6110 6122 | 0.86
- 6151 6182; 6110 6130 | 0.92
